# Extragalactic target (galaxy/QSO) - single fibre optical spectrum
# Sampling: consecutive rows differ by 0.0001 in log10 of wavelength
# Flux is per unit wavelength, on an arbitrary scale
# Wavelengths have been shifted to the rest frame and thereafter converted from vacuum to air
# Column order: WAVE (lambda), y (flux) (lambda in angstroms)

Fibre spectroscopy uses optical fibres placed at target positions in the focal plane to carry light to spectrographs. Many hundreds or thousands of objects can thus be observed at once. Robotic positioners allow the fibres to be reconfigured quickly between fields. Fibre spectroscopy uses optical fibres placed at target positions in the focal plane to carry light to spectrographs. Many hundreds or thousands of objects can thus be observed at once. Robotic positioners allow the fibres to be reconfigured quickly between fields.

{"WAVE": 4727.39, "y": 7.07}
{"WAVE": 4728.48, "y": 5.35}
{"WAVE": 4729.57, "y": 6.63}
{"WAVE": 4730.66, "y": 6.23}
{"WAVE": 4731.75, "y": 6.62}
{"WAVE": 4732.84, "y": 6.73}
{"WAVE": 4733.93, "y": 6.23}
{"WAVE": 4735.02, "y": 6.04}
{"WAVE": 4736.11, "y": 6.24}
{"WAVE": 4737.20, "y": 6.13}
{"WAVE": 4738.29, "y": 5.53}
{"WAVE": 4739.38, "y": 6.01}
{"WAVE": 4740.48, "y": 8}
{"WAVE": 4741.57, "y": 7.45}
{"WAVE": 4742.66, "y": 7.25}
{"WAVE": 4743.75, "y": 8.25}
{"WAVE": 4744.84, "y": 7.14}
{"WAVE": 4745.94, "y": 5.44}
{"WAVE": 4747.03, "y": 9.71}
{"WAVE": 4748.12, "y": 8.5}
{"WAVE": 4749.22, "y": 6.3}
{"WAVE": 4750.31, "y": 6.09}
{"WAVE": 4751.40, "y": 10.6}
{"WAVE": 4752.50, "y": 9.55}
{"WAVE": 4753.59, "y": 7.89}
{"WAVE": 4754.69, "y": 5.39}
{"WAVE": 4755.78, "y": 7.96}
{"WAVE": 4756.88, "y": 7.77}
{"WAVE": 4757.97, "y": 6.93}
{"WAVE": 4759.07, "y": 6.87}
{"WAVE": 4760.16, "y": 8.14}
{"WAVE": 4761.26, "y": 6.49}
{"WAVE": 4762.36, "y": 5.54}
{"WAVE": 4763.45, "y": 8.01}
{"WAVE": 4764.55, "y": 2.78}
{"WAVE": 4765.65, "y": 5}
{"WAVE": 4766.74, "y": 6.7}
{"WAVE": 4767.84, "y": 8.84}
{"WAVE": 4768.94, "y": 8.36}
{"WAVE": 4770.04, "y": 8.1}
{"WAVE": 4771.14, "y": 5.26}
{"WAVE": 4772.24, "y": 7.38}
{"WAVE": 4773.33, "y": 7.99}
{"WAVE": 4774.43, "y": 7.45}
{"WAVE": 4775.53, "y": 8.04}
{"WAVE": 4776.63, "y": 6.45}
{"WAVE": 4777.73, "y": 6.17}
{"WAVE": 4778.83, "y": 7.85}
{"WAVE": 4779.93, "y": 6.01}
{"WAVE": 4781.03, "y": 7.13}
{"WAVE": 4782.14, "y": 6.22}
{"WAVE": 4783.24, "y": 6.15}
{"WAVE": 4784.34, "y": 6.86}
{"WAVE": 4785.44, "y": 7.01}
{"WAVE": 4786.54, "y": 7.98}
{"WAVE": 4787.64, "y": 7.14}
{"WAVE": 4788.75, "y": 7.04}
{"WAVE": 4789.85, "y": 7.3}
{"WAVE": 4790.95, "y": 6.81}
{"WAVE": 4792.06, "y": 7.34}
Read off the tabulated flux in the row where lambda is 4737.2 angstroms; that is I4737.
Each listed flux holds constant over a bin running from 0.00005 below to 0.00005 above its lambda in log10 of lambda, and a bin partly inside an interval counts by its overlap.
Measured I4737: 6.13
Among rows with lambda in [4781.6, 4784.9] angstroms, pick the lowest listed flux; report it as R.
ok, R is 6.15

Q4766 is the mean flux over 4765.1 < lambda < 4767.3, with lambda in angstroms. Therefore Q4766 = 5.87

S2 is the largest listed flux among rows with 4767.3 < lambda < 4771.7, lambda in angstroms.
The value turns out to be 8.84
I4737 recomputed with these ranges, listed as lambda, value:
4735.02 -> 6.04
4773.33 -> 7.99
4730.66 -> 6.23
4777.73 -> 6.17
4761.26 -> 6.49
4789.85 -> 7.3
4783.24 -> 6.15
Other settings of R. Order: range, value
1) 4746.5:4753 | 6.09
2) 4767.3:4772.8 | 5.26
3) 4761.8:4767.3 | 2.78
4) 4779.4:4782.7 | 6.01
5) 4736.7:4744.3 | 5.53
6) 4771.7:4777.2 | 6.45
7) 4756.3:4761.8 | 6.49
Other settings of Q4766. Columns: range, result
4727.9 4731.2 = 6.07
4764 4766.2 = 3.91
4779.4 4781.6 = 6.55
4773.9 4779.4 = 7.19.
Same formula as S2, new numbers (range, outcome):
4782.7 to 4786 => 7.01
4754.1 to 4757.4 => 7.96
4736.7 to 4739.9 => 6.13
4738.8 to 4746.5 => 8.25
